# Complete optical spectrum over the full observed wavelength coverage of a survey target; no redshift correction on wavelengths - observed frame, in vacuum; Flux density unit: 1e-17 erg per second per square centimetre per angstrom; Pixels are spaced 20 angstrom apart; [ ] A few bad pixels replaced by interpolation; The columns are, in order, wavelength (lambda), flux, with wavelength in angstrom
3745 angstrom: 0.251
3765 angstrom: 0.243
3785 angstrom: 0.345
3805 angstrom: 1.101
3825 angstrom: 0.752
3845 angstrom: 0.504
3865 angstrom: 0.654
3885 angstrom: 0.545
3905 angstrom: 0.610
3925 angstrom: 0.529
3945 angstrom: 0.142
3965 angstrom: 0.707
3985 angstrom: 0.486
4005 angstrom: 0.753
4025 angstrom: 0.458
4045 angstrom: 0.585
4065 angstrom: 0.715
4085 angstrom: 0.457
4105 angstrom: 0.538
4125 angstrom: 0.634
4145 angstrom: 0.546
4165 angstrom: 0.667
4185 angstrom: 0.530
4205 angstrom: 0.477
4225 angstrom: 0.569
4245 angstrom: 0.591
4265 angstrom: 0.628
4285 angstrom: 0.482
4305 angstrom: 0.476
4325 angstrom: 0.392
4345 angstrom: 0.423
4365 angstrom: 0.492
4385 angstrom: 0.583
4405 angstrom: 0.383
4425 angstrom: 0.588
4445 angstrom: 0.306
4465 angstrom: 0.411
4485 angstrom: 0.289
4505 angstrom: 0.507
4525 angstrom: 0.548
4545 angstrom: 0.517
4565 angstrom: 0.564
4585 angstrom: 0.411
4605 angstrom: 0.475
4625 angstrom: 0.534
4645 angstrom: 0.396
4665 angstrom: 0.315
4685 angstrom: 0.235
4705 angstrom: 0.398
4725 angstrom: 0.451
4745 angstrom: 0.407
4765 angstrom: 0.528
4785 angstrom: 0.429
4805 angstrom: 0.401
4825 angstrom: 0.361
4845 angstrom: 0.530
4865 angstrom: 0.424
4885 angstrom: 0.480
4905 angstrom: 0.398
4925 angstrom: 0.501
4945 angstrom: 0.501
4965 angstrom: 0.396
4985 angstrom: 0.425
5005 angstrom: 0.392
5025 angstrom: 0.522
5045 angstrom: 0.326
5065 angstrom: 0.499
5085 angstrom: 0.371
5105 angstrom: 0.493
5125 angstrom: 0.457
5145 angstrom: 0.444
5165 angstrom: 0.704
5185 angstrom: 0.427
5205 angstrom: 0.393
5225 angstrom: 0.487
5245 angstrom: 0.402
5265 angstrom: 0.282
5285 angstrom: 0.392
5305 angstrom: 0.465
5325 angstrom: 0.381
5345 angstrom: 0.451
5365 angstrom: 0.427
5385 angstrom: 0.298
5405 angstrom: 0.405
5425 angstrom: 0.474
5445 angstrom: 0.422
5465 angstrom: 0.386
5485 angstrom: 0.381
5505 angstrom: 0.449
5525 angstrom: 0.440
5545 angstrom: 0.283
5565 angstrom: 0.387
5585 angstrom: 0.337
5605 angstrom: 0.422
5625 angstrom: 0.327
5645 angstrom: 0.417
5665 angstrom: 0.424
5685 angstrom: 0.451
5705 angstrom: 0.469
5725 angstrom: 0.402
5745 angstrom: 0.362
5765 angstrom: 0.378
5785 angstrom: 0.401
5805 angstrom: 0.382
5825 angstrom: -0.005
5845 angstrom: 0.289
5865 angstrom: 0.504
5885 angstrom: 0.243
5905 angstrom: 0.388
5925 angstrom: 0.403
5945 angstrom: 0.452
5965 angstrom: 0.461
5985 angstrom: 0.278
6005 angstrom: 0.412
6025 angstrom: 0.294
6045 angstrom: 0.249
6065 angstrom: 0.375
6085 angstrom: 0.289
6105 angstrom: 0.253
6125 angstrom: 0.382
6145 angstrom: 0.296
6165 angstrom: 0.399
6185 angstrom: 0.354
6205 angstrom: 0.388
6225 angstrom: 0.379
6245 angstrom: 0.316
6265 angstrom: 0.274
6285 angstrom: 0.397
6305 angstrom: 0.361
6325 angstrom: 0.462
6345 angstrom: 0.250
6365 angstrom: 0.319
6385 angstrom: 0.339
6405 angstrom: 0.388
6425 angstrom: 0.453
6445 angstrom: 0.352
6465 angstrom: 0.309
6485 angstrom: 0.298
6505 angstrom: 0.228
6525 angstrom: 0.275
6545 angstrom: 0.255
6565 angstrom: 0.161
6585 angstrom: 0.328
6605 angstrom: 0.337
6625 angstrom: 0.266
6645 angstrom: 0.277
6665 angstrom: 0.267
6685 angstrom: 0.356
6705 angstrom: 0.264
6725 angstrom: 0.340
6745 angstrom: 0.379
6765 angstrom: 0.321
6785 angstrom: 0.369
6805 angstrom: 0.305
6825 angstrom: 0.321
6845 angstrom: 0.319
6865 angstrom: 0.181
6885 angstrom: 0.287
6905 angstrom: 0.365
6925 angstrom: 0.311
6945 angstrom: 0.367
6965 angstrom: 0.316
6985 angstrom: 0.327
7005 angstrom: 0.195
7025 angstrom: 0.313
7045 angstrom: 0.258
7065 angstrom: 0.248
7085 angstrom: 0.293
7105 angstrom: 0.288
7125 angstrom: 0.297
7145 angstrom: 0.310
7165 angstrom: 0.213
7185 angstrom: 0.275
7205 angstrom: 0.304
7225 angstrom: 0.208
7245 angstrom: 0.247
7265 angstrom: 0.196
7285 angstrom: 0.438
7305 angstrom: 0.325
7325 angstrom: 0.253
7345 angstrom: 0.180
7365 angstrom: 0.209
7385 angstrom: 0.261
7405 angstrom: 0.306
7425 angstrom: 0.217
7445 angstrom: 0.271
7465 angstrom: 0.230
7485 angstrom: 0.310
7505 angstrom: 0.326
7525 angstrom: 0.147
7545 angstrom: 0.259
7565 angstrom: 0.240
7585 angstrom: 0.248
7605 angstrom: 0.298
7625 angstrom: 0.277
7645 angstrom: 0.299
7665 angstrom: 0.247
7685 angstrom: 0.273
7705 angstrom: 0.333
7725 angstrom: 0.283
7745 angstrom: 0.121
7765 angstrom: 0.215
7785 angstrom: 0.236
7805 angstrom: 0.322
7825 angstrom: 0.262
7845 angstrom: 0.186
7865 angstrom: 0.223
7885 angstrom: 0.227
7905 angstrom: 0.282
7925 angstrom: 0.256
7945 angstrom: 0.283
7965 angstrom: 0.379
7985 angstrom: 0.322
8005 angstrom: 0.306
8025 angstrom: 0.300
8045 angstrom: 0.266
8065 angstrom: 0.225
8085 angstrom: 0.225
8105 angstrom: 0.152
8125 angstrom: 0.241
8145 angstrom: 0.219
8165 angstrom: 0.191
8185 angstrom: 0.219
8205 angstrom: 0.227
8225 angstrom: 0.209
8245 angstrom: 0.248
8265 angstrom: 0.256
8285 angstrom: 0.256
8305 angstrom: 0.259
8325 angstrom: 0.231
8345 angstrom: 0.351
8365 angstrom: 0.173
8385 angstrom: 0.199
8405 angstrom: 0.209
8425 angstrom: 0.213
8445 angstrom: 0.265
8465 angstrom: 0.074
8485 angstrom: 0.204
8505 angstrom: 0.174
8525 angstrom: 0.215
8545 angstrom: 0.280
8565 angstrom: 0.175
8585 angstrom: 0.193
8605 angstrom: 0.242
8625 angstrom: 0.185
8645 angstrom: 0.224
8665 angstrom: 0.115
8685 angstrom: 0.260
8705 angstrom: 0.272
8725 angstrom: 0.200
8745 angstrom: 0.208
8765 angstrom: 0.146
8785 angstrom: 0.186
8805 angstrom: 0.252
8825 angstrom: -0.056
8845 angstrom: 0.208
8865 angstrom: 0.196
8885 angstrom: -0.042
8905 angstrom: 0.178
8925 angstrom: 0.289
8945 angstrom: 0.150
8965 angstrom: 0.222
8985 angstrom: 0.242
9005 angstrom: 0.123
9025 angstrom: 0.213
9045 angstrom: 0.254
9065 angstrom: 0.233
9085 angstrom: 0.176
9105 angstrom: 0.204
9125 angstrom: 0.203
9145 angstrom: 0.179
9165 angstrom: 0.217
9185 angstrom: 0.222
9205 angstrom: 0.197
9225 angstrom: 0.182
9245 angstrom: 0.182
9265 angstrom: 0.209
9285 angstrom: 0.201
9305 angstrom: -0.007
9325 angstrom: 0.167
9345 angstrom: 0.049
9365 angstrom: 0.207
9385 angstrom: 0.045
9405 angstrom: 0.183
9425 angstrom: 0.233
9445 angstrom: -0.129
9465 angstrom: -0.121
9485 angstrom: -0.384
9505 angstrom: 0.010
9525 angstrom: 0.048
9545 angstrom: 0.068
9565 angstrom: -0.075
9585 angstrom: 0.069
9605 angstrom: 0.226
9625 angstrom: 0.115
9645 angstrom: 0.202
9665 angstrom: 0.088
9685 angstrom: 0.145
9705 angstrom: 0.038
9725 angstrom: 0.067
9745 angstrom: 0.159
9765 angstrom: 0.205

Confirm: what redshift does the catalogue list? 1.412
